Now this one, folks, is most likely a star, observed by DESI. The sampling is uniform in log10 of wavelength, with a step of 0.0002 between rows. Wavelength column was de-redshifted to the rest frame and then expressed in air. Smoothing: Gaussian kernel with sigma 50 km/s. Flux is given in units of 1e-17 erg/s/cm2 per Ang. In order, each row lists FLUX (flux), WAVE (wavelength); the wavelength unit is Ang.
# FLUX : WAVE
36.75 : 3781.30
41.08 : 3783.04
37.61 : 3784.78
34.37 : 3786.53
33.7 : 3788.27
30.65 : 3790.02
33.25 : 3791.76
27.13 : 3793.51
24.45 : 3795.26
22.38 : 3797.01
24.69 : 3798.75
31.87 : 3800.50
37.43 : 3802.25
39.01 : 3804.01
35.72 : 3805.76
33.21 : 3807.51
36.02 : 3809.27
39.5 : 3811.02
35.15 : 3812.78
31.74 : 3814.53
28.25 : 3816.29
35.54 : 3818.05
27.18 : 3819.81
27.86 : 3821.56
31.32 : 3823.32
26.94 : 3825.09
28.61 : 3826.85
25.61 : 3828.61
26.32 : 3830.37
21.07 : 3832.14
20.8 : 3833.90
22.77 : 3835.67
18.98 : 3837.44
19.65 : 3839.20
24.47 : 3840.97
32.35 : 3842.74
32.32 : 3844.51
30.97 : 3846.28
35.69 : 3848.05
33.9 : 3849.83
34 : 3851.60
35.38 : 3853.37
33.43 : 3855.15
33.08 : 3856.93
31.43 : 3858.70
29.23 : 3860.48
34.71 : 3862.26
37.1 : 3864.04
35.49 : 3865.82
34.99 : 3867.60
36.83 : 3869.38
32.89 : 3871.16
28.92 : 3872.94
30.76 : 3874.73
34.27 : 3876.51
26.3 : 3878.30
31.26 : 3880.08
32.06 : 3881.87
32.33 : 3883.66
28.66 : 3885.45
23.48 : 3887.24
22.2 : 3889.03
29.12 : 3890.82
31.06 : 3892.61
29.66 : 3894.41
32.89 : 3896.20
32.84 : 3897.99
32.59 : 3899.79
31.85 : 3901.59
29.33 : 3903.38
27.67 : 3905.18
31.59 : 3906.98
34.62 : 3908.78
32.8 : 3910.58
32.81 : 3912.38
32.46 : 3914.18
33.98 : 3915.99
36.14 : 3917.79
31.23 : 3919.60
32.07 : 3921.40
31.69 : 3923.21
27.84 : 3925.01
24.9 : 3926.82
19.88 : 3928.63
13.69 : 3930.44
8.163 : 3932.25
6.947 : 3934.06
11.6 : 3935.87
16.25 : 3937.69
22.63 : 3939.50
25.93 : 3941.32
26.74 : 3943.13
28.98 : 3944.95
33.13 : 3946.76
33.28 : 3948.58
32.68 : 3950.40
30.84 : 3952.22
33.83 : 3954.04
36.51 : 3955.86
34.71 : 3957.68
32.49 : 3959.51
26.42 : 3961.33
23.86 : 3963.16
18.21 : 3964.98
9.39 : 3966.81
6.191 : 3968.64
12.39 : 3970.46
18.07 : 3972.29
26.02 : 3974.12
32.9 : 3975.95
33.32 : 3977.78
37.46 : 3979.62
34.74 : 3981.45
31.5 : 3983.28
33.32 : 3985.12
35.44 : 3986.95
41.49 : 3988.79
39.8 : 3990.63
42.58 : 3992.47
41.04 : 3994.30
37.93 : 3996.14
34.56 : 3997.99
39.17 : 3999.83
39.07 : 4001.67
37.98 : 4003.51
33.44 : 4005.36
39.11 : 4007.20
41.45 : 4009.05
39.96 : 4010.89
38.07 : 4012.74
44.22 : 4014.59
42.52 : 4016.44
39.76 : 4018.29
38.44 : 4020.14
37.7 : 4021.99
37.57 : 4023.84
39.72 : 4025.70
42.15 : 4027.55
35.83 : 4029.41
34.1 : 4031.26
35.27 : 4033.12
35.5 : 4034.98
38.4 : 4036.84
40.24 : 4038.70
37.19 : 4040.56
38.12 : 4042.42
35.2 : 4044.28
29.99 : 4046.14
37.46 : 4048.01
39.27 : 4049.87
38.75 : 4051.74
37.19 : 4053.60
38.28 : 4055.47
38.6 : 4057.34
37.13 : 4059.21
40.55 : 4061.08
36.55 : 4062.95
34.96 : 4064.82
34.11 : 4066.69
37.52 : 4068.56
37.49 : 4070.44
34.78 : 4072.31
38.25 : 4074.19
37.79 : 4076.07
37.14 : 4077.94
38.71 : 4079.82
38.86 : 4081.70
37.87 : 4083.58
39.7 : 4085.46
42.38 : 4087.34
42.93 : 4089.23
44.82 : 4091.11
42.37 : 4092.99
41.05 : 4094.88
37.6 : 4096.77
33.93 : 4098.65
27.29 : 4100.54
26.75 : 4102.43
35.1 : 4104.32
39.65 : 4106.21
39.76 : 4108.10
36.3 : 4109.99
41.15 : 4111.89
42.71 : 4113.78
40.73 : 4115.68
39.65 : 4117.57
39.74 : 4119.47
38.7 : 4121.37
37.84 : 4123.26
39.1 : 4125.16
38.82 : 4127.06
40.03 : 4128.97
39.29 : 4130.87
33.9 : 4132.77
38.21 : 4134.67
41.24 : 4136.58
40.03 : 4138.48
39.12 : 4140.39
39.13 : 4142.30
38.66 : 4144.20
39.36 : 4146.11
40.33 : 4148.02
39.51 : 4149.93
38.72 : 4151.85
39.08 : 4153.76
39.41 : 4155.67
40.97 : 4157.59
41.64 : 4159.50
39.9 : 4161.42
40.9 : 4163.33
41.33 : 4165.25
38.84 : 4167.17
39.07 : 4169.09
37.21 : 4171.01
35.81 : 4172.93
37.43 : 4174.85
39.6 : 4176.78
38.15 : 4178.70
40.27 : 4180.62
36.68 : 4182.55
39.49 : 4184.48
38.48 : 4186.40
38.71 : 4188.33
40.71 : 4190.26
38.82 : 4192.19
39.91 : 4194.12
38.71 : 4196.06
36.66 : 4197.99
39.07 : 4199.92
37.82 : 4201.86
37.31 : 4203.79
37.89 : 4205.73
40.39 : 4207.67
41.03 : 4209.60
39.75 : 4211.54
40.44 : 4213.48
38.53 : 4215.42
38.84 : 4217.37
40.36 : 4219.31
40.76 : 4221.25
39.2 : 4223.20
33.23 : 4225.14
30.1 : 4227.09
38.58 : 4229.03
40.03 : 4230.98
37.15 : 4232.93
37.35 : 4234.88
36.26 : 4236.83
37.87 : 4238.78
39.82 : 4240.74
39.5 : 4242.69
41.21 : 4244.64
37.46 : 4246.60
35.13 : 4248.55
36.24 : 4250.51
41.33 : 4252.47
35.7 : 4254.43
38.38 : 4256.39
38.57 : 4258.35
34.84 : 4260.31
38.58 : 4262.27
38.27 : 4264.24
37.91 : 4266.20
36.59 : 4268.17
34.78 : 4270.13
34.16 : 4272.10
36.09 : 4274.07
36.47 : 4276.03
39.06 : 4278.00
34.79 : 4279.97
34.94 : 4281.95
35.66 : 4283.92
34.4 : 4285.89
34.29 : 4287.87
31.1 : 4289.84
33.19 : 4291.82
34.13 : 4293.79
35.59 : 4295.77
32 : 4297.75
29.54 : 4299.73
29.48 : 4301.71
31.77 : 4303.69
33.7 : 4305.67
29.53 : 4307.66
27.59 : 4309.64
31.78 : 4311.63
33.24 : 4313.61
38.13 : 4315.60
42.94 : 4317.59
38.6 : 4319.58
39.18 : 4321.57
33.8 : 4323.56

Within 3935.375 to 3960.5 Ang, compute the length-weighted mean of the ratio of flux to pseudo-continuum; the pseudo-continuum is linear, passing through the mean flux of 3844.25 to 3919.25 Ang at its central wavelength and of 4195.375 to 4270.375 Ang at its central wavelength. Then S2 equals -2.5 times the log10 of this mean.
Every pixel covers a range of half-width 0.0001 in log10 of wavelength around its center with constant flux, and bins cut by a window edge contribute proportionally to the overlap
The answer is 0.15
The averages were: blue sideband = 32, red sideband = 38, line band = 28.8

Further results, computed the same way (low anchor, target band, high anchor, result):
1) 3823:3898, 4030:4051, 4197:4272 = -0.083 mag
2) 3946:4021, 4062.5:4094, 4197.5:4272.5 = -0.110 mag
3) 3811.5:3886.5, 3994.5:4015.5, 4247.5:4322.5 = -0.205 mag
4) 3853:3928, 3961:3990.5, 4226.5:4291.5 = 0.222 mag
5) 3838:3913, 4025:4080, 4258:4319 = -0.139 mag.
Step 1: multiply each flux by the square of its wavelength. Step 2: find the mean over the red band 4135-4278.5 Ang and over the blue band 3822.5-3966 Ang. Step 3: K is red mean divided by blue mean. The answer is 1.6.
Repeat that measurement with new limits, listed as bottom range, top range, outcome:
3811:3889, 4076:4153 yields 1.47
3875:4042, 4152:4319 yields 1.35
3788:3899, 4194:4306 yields 1.47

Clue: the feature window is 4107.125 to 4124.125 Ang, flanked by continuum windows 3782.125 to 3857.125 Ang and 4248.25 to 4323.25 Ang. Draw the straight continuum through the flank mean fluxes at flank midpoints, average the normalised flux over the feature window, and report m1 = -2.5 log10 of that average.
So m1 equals -0.18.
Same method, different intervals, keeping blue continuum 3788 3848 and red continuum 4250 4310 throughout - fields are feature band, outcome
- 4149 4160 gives -0.19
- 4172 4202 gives -0.14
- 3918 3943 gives 0.38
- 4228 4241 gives -0.11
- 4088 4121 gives -0.17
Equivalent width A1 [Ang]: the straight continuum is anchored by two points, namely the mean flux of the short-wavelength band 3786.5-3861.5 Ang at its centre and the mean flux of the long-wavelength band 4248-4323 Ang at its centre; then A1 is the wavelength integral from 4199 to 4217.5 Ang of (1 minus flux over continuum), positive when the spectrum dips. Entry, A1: -2.6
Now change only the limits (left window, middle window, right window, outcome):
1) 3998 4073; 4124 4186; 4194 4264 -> -1.77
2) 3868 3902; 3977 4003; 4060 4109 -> -2.27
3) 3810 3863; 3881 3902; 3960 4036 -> 0.83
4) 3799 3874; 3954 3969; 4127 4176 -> 4.15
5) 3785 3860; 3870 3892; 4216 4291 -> 1.19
